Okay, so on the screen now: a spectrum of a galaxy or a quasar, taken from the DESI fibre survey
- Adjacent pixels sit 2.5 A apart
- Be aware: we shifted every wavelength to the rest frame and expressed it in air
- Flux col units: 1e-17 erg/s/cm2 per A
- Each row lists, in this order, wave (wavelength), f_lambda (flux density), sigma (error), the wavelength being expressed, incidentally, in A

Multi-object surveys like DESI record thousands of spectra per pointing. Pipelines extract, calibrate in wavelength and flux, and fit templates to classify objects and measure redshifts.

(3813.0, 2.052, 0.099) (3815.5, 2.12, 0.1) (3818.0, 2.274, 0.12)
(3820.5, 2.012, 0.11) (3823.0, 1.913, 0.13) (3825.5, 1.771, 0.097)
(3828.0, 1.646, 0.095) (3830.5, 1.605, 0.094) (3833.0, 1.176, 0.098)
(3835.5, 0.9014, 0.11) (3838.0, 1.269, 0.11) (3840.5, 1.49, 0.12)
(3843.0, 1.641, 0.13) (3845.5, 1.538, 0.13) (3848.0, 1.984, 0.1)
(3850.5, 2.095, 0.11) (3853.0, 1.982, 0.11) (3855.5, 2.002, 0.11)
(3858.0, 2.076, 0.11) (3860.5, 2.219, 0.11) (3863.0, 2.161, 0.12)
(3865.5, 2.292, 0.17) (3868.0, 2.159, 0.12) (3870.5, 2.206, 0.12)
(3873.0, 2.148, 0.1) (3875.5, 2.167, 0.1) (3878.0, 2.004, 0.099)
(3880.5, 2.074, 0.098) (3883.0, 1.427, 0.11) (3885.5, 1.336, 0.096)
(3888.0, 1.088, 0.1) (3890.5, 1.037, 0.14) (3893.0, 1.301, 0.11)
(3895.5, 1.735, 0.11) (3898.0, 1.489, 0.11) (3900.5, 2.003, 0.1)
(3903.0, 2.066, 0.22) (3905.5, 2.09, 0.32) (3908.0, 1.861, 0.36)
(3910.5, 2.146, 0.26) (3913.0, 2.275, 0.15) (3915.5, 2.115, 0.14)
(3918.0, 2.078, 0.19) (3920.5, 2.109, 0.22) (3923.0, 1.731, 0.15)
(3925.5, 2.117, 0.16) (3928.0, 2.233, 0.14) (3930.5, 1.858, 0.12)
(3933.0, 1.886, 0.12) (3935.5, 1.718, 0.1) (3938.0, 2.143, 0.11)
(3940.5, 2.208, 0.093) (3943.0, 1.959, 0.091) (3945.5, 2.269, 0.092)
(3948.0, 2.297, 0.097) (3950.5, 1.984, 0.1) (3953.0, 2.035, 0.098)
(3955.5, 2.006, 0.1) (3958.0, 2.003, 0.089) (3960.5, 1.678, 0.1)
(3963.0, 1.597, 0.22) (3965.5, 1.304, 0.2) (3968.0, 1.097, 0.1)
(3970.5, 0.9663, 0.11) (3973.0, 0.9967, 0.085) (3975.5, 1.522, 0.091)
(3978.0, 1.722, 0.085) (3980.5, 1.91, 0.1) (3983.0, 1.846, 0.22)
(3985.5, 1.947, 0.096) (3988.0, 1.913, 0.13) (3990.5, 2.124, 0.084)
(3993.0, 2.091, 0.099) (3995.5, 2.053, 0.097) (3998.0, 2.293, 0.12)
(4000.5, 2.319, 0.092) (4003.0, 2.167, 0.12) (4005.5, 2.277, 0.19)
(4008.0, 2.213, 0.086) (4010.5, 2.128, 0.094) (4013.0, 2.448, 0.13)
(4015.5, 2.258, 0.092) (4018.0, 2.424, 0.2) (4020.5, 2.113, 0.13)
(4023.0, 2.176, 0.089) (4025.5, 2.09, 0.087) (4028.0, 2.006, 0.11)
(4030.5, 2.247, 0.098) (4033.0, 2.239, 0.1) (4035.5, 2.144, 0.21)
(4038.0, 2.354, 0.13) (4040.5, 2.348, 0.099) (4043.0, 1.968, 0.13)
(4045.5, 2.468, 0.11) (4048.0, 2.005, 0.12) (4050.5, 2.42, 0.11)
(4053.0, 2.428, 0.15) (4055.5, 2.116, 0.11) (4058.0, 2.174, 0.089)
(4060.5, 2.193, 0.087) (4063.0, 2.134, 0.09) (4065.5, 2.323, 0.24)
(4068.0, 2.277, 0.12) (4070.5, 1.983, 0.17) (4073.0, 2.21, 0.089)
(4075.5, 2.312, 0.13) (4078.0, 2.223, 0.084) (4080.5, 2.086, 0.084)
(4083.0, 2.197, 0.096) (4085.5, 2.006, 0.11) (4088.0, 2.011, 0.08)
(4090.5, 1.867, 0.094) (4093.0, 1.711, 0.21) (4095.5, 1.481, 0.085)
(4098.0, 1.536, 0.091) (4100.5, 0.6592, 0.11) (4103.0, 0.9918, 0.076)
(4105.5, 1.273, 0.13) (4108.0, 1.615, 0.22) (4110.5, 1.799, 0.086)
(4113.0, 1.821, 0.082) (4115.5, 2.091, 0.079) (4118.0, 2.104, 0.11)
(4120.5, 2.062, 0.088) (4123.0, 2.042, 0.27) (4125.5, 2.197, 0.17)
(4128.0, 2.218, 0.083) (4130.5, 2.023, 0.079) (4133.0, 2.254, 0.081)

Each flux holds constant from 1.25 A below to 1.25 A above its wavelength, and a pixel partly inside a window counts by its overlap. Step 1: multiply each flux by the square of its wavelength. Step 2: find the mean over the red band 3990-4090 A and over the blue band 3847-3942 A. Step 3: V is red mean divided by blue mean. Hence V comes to 1.22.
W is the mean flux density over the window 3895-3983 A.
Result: 1.86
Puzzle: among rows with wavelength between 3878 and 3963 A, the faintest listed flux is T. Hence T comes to 1.037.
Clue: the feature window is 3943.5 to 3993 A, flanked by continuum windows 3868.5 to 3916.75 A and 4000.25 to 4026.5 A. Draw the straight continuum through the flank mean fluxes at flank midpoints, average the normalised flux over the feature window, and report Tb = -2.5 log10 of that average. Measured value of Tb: 0.18 mag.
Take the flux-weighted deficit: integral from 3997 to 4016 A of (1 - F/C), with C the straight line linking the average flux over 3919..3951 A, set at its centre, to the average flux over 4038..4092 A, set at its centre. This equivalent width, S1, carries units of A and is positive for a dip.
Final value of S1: -1.3 A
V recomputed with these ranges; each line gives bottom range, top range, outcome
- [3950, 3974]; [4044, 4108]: 1.33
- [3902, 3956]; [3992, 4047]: 1.13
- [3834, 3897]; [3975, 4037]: 1.28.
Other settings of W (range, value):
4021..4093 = 2.17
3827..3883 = 1.85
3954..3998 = 1.71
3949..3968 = 1.76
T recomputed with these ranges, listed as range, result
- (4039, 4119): 0.6592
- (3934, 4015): 0.9663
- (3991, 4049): 1.968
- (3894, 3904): 1.489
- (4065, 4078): 1.983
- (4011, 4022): 2.113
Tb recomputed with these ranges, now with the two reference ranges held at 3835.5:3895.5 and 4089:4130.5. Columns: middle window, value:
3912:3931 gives -0.17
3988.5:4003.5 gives -0.22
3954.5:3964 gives -0.03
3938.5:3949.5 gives -0.22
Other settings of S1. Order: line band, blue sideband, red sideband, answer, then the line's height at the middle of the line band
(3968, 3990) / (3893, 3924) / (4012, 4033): 5.5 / 2.12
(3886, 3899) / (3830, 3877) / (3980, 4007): 4.0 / 1.92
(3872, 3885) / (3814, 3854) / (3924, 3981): -1.3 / 1.75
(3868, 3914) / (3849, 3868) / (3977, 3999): 6.1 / 2.09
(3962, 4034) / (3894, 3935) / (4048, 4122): 0.3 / 1.96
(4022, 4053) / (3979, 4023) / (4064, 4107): -3.2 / 2.01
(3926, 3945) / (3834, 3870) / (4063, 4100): -1.2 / 1.9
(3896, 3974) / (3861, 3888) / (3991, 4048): 6.8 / 2.07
